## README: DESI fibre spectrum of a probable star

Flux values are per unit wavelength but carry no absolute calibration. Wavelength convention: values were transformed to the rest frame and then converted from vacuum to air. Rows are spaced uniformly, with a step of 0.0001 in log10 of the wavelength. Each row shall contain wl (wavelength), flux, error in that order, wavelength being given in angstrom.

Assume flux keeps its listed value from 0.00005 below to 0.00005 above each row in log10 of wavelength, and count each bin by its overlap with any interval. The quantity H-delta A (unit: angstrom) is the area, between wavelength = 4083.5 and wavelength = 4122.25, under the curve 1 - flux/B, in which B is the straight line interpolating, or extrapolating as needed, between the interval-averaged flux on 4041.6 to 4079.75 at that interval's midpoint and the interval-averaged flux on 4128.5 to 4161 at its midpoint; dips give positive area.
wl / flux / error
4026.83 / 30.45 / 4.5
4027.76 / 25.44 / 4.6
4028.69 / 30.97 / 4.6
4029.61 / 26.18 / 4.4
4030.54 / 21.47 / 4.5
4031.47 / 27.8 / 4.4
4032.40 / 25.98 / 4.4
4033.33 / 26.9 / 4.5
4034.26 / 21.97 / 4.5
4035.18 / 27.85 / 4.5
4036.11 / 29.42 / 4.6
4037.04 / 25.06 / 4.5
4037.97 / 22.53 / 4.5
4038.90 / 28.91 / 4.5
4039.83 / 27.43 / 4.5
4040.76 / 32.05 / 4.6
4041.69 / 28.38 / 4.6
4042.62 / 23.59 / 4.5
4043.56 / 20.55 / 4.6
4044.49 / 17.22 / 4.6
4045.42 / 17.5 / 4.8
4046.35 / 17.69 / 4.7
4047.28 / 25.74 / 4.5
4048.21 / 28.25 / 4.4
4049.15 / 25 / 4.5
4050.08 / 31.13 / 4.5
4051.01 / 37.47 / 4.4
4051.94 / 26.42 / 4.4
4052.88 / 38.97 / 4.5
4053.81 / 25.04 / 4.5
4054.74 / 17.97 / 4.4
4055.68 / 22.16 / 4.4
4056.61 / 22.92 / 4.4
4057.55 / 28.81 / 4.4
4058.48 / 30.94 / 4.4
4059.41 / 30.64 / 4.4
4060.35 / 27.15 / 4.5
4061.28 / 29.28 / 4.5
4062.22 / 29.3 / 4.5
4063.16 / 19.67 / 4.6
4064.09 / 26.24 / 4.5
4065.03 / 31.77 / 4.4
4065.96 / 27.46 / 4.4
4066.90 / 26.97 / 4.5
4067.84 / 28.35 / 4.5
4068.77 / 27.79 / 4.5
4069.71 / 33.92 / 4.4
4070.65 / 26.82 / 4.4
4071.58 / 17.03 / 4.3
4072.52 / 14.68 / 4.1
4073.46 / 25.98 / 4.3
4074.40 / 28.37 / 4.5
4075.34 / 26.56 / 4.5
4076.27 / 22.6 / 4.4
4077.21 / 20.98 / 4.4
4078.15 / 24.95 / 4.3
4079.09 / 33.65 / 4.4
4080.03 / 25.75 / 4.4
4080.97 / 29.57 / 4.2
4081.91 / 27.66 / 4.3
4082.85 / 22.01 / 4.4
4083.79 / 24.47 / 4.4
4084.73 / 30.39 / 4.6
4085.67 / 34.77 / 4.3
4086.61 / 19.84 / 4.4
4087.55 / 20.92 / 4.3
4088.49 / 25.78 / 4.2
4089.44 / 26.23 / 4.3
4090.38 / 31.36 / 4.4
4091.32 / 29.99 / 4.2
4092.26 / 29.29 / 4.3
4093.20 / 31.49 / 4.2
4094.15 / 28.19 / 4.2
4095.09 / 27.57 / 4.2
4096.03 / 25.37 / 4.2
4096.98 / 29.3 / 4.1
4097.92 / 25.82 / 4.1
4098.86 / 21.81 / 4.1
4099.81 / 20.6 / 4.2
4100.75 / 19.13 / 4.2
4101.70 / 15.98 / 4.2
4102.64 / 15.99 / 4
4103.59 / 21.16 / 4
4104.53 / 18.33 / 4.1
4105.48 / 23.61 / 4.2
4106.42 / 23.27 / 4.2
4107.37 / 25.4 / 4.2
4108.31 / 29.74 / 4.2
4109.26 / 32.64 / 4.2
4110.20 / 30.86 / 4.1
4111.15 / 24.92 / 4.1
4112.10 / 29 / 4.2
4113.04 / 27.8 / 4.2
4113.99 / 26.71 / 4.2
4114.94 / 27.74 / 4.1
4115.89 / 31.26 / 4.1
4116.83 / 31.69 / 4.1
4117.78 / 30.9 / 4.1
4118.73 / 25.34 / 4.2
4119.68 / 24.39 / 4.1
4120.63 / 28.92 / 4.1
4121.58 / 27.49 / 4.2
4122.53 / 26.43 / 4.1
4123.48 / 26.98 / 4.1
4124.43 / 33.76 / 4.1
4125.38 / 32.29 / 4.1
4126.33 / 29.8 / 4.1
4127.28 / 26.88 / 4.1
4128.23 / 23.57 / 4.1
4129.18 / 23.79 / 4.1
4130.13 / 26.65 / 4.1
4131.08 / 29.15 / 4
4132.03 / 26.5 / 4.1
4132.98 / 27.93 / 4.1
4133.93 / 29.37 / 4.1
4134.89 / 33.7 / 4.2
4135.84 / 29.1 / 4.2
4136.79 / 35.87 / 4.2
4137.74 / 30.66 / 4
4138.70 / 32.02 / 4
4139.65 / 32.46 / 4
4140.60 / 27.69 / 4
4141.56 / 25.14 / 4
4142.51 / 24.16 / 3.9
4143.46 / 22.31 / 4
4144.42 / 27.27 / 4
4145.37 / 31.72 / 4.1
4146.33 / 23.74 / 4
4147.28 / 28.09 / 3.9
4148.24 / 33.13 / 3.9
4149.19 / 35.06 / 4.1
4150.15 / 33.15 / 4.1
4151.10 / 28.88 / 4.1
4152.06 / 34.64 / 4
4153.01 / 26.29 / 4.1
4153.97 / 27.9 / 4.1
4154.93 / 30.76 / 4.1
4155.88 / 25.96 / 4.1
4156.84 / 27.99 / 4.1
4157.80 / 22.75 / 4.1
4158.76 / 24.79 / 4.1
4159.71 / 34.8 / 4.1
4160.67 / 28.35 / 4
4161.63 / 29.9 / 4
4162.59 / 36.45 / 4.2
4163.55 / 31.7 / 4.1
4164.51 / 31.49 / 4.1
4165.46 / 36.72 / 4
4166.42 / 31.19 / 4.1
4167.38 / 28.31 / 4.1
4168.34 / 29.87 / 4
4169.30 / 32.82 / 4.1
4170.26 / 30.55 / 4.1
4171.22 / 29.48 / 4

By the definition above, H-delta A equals 1.7 angstrom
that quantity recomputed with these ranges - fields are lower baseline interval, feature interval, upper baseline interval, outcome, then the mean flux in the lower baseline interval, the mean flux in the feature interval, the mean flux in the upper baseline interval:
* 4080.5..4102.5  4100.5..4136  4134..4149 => 1.1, 25.8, 26.8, 29.3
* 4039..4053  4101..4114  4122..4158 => 1.6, 26.2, 24.5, 28.8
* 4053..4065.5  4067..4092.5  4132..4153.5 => 1.0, 26.7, 26.3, 29.6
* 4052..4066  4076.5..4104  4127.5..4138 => 2.3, 27.2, 25.5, 28.7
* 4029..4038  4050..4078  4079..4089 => -0.5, 25.8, 26.7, 26.5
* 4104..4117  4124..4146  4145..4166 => 0.1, 27.2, 28.7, 30.2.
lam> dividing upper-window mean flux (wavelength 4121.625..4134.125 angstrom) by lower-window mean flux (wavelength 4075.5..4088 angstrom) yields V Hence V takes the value 1.1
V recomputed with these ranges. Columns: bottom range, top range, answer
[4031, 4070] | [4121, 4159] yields 1.08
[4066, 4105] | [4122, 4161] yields 1.14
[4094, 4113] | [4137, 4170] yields 1.21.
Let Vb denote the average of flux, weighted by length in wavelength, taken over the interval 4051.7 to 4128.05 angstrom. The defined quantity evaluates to 26.5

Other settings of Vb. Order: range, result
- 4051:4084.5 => 26.6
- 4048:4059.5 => 28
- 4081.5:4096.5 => 27.2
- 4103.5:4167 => 28.7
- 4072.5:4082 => 25.9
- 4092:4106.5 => 23.5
